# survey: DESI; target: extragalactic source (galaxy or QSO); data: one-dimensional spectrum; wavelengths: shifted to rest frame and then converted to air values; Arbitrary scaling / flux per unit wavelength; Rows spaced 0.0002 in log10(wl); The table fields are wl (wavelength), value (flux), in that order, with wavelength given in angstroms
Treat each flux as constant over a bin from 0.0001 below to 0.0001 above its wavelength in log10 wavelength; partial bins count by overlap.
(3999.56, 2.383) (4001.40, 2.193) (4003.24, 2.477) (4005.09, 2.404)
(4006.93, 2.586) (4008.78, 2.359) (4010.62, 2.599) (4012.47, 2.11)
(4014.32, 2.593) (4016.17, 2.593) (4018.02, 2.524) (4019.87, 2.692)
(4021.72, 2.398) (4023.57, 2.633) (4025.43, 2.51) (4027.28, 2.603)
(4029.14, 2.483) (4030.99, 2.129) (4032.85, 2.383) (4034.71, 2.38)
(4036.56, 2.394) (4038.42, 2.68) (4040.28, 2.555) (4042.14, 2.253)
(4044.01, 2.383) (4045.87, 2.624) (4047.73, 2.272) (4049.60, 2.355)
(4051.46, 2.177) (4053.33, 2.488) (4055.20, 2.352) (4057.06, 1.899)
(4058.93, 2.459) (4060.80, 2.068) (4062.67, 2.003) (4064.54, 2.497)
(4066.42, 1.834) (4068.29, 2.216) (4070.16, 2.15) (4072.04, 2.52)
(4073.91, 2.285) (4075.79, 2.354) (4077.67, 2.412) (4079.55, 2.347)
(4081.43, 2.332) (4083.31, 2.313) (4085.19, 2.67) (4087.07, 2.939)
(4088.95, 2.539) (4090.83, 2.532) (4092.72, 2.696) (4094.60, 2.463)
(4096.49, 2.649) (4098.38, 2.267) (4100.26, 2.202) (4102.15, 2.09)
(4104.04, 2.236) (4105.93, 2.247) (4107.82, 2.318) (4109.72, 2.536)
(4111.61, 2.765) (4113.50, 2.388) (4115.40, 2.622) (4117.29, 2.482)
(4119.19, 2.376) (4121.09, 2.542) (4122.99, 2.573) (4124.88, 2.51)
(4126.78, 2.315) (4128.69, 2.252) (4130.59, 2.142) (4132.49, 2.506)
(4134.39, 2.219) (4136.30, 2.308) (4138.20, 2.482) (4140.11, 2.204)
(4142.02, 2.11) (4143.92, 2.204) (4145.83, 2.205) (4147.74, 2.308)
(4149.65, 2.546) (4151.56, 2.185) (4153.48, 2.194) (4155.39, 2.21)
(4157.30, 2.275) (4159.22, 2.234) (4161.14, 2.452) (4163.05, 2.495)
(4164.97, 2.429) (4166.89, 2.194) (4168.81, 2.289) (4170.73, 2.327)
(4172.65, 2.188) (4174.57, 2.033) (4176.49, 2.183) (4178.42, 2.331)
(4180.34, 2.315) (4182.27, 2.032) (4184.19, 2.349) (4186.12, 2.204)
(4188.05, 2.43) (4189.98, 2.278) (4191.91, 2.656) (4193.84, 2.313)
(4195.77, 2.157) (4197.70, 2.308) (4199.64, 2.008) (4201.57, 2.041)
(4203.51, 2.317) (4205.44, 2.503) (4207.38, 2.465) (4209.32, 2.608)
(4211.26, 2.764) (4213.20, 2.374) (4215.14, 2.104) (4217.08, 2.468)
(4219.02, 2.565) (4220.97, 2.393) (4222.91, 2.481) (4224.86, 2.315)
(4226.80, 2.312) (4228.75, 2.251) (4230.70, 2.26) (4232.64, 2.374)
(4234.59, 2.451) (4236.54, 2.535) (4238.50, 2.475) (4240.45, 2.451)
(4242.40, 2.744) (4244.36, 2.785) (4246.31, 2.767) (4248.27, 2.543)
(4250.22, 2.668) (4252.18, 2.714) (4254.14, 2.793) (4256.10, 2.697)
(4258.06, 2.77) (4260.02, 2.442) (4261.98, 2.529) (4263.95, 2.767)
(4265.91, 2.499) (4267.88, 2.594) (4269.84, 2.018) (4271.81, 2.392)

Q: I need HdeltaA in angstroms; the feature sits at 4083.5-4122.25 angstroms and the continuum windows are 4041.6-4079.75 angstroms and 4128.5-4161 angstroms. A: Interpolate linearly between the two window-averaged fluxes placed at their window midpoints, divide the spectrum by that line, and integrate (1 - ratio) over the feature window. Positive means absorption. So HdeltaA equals -3.4 angstroms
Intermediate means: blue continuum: 2.28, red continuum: 2.27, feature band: 2.48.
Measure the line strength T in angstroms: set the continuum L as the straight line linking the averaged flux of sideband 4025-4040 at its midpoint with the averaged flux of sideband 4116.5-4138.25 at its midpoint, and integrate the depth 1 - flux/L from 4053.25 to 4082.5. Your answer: 2.0 angstroms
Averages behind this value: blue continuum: 2.45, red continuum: 2.39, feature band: 2.26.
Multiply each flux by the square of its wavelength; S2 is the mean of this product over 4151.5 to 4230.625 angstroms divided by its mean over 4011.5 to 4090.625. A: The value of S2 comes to 1.0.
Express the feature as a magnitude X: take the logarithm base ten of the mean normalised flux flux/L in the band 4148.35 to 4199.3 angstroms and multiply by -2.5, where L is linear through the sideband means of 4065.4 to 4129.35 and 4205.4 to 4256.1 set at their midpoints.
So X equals 0.08 mag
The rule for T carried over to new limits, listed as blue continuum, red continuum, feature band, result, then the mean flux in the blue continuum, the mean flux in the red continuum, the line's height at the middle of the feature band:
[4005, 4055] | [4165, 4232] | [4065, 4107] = 0.5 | 2.45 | 2.32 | 2.41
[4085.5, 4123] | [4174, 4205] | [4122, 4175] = 1.3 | 2.47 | 2.25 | 2.36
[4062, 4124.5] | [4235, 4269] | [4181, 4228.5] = 3.9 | 2.41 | 2.63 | 2.56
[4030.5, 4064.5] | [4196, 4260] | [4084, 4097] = -1.5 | 2.33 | 2.47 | 2.37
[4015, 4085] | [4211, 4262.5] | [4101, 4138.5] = 0.5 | 2.37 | 2.52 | 2.42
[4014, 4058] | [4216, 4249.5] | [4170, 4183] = 1.4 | 2.43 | 2.48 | 2.47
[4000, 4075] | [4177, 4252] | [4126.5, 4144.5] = 0.9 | 2.38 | 2.41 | 2.39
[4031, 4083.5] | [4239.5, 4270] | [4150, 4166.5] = 1.1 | 2.32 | 2.63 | 2.48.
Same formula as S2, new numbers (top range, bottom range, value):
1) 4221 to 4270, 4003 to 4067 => 1.17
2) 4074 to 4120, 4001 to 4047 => 1.03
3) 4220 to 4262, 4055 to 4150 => 1.15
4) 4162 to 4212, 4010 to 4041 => 1.01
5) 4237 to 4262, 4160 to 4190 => 1.20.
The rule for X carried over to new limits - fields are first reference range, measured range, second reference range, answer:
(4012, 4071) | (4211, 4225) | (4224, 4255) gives 0.04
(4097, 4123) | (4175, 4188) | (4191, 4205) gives 0.02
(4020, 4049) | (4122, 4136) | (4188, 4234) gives 0.02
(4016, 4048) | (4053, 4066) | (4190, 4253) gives 0.11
